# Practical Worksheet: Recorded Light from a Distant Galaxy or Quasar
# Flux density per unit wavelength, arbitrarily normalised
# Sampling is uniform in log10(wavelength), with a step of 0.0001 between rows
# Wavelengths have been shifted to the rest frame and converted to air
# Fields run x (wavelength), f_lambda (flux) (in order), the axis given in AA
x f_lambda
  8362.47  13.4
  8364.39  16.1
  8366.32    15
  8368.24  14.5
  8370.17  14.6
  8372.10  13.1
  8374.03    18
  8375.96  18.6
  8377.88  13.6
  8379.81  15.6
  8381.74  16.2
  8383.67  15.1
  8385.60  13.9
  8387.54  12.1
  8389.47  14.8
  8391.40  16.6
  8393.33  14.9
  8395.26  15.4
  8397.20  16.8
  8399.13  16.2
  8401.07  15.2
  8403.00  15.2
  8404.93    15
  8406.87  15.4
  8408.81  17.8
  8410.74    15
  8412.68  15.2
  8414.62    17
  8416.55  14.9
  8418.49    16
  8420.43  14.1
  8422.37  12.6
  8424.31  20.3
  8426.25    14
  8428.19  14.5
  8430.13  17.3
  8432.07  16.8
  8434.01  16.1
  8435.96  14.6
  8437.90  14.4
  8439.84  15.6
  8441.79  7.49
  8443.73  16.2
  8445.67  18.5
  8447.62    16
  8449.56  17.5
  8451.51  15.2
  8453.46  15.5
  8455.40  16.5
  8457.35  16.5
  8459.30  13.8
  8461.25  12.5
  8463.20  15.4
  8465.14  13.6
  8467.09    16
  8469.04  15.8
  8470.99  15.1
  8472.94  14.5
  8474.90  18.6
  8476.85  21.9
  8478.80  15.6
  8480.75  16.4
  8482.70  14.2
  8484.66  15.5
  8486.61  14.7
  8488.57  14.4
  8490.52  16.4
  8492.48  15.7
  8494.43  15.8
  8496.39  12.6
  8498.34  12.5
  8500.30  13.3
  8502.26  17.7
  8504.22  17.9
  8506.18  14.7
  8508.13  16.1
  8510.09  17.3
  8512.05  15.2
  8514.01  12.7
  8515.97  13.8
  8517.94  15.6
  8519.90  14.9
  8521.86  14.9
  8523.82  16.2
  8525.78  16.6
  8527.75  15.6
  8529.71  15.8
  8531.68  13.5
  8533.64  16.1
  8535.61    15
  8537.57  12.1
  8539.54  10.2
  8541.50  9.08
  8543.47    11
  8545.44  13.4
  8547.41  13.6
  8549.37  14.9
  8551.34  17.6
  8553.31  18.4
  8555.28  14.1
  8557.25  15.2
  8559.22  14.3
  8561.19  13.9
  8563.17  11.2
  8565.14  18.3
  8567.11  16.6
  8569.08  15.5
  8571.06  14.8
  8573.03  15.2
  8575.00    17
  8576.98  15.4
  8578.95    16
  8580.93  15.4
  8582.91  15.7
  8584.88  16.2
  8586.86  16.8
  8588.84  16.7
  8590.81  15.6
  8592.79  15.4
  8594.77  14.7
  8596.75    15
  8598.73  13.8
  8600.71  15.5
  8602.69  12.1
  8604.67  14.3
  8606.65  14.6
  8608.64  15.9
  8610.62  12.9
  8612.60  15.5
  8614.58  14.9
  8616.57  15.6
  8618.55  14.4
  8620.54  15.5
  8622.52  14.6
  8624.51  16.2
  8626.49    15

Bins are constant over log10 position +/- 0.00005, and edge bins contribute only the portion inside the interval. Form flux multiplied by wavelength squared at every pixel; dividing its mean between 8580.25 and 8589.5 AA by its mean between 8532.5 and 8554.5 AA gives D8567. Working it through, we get 1.19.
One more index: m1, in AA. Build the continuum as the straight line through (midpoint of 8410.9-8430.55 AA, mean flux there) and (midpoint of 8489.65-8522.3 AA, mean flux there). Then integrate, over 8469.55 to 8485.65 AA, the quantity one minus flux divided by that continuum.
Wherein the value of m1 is -1.3 AA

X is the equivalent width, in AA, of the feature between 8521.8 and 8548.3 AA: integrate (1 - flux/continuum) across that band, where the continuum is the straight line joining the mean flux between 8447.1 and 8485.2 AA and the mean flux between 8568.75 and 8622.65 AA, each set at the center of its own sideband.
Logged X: 3.0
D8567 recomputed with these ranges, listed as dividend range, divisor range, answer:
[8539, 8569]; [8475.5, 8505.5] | 0.92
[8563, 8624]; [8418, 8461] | 1.03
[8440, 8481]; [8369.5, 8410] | 1.03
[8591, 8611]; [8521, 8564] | 1.03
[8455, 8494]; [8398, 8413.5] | 1.02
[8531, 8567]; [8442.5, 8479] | 0.90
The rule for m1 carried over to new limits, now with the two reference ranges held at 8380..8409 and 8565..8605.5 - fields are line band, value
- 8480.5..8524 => 0.82 AA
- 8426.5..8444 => 0.75 AA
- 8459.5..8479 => -0.58 AA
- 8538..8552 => 2.49 AA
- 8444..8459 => -1.01 AA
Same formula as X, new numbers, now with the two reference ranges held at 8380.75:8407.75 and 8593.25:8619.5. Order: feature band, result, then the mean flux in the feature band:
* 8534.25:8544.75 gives 2.2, 11.7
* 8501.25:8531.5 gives -1.6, 15.6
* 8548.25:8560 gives -0.8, 15.8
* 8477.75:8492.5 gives -0.4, 15.4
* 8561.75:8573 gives -0.4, 15.2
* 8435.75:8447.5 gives 0.4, 14.6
